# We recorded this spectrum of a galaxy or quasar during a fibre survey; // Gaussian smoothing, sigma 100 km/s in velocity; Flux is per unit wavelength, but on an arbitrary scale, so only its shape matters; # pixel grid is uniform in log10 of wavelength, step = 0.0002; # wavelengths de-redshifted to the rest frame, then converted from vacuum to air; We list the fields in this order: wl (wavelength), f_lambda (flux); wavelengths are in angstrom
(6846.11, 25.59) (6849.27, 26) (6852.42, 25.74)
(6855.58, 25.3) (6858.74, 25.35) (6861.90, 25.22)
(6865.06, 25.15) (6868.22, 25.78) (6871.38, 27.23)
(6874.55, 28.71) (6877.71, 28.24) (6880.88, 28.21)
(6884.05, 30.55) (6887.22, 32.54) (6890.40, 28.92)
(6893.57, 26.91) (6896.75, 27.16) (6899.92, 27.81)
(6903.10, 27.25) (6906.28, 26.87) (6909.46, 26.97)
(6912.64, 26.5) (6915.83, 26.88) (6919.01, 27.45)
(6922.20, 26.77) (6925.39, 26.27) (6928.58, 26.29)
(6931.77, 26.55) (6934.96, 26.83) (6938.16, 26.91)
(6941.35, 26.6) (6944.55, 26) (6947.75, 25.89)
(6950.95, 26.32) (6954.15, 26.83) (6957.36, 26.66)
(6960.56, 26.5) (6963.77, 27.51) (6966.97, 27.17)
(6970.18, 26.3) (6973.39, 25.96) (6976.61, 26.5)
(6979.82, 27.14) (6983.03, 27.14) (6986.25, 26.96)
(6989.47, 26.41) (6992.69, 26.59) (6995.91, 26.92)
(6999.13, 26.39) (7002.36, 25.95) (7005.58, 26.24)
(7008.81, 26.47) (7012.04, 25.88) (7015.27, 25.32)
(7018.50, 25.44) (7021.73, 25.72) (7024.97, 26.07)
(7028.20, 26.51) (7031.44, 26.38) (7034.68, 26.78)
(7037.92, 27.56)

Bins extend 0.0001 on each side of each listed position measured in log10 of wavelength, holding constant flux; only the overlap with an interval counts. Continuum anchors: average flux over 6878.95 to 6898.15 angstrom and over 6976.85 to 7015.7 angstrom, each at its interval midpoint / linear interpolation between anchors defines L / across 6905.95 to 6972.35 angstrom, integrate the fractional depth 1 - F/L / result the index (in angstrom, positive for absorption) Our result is 2.8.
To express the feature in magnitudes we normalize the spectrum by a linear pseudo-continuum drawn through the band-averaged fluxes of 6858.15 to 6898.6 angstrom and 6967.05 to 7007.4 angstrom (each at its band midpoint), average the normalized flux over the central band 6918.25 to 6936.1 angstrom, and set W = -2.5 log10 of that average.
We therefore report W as 0.02 mag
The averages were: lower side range 27.8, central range 26.7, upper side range 26.6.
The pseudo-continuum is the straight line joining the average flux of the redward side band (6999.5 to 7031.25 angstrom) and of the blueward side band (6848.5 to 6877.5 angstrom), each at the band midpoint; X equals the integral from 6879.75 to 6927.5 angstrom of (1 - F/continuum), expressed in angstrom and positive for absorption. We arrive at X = -3.0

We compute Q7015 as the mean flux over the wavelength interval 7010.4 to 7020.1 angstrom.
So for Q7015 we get 25.5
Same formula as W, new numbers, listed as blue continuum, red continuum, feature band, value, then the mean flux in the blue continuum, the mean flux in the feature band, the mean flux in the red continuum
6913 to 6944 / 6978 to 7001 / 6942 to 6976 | 0.009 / 26.7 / 26.5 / 26.8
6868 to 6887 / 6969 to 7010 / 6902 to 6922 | 0.040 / 28.6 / 27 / 26.5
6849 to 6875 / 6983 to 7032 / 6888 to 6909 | -0.066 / 25.9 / 27.6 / 26.2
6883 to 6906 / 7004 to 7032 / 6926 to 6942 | 0.045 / 28.6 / 26.6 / 26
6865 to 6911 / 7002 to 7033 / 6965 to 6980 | 0.004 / 28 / 26.6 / 26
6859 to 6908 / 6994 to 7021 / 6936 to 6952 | 0.023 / 27.7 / 26.4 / 26.1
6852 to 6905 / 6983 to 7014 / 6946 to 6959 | 0.017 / 27.5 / 26.4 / 26.4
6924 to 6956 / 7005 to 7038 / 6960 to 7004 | -0.016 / 26.4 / 26.7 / 26.1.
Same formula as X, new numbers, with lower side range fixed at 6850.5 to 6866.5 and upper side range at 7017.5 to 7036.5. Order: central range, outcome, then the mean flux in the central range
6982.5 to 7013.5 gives -0.51 angstrom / 26.5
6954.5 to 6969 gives -0.59 angstrom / 26.9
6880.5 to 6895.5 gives -2.33 angstrom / 29.5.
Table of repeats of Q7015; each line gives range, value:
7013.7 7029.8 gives 25.8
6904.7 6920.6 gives 26.9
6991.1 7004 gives 26.5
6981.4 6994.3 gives 26.8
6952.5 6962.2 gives 26.7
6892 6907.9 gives 27.2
